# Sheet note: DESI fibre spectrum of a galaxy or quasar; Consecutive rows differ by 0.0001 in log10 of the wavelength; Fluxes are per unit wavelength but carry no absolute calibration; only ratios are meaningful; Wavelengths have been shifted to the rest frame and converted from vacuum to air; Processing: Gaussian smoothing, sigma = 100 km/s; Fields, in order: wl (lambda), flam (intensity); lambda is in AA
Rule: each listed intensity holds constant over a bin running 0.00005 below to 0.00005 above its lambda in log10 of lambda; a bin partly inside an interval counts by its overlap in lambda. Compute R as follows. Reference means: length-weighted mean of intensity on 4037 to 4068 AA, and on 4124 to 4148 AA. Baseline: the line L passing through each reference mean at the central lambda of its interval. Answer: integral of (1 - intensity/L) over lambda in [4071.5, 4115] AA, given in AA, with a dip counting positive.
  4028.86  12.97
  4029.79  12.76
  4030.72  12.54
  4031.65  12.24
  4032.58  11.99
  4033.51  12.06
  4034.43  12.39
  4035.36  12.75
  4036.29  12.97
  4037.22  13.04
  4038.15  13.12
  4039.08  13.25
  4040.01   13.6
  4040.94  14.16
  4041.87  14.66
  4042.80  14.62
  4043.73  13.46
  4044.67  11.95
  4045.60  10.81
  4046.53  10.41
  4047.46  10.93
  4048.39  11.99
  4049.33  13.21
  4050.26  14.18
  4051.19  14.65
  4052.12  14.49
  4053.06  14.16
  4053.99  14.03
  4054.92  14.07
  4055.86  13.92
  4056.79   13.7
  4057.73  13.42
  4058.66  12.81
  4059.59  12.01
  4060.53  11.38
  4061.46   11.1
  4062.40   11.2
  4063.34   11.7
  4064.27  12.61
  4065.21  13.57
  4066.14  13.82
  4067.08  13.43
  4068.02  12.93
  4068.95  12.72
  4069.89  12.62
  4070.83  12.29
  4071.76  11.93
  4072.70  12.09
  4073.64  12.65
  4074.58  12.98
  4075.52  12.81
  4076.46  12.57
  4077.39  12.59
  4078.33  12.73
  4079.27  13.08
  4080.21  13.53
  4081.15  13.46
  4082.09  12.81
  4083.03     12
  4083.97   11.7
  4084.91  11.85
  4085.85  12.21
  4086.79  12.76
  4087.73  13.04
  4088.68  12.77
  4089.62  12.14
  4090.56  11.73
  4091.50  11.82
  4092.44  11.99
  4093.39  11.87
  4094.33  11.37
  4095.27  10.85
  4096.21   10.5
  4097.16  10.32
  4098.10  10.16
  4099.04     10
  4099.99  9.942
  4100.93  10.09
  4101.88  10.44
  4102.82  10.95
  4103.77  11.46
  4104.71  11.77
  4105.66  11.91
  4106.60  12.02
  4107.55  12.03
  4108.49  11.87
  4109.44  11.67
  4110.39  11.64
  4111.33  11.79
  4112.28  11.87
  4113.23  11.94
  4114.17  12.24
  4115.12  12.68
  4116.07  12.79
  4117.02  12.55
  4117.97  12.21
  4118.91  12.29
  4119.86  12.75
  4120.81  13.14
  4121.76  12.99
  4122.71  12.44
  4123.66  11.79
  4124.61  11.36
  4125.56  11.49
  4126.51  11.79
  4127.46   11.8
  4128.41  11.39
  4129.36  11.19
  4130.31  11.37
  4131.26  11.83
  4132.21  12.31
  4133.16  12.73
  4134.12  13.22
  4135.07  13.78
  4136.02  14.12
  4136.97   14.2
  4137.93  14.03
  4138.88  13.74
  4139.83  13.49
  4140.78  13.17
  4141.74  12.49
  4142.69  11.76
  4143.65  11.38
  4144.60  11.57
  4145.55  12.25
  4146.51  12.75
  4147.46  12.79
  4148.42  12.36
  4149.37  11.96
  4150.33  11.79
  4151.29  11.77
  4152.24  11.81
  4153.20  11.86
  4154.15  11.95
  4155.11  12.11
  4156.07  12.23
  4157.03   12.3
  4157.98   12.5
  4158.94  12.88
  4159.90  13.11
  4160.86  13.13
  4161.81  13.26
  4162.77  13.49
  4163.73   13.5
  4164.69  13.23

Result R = 3.0 AA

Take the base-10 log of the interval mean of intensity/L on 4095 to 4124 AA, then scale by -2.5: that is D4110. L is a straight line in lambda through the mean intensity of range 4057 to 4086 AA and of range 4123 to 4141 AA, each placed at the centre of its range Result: 0.08 mag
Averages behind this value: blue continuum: 12.5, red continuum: 12.6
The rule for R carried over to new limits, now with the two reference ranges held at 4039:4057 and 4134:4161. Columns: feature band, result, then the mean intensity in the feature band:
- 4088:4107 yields 2.6 AA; 11.2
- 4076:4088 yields 0.4 AA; 12.6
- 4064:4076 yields 0.3 AA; 12.8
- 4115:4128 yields 0.5 AA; 12.3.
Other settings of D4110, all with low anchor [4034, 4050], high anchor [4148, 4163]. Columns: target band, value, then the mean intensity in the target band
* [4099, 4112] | 0.115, 11.3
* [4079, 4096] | 0.034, 12.2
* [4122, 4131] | 0.074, 11.7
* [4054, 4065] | 0.010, 12.6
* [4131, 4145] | -0.042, 12.9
